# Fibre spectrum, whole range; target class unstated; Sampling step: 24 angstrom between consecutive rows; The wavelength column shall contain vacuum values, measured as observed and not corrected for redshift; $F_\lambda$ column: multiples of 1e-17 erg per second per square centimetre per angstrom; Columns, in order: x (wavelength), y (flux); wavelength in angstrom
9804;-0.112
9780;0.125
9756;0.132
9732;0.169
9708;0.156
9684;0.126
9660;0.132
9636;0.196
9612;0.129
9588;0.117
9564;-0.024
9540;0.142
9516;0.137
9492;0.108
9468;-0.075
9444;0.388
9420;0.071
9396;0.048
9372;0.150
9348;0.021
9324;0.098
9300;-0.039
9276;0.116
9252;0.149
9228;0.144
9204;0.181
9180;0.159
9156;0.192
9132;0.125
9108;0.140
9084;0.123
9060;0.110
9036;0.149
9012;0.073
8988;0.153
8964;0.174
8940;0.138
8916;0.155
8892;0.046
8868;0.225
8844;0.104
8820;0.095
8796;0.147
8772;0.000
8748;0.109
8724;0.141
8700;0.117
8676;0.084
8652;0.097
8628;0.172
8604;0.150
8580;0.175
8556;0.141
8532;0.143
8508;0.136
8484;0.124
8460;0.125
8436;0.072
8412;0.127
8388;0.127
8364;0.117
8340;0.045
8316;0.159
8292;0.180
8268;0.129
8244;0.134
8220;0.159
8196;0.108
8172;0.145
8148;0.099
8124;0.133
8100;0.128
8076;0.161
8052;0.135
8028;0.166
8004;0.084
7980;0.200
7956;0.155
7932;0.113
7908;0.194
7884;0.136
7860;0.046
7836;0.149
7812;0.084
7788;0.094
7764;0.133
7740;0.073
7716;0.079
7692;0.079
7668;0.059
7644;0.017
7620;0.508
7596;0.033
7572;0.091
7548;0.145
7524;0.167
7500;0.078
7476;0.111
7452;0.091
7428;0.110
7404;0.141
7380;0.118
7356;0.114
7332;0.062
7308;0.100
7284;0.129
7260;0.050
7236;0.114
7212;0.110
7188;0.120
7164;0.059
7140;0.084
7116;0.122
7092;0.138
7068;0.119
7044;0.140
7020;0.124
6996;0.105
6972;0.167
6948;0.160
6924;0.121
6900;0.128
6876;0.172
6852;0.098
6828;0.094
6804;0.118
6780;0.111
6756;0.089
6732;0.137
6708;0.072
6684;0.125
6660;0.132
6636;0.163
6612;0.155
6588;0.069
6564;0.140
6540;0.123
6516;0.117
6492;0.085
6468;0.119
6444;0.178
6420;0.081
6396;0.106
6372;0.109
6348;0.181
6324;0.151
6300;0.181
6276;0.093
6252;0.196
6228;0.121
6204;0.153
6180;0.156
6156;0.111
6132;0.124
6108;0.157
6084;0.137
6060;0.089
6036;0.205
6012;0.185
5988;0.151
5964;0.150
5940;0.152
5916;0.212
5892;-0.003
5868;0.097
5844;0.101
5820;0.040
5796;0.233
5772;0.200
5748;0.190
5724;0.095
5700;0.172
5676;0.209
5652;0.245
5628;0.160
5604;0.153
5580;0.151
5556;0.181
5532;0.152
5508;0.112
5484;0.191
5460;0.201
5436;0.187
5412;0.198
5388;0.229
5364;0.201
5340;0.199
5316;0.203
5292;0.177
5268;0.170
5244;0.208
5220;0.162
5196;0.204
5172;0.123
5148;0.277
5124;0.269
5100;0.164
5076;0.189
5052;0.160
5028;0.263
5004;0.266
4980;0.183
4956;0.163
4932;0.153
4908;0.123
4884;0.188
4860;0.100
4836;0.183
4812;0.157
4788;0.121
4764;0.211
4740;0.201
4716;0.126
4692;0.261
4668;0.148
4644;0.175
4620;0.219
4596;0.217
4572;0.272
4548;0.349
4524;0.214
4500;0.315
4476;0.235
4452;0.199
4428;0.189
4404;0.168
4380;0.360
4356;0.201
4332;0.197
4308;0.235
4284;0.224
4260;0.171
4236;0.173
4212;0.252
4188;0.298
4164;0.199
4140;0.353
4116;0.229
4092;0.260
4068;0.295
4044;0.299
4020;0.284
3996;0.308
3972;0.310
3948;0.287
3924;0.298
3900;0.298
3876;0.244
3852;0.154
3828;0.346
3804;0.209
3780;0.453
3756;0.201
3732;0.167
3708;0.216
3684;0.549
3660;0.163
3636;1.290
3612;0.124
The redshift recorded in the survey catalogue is 1.044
